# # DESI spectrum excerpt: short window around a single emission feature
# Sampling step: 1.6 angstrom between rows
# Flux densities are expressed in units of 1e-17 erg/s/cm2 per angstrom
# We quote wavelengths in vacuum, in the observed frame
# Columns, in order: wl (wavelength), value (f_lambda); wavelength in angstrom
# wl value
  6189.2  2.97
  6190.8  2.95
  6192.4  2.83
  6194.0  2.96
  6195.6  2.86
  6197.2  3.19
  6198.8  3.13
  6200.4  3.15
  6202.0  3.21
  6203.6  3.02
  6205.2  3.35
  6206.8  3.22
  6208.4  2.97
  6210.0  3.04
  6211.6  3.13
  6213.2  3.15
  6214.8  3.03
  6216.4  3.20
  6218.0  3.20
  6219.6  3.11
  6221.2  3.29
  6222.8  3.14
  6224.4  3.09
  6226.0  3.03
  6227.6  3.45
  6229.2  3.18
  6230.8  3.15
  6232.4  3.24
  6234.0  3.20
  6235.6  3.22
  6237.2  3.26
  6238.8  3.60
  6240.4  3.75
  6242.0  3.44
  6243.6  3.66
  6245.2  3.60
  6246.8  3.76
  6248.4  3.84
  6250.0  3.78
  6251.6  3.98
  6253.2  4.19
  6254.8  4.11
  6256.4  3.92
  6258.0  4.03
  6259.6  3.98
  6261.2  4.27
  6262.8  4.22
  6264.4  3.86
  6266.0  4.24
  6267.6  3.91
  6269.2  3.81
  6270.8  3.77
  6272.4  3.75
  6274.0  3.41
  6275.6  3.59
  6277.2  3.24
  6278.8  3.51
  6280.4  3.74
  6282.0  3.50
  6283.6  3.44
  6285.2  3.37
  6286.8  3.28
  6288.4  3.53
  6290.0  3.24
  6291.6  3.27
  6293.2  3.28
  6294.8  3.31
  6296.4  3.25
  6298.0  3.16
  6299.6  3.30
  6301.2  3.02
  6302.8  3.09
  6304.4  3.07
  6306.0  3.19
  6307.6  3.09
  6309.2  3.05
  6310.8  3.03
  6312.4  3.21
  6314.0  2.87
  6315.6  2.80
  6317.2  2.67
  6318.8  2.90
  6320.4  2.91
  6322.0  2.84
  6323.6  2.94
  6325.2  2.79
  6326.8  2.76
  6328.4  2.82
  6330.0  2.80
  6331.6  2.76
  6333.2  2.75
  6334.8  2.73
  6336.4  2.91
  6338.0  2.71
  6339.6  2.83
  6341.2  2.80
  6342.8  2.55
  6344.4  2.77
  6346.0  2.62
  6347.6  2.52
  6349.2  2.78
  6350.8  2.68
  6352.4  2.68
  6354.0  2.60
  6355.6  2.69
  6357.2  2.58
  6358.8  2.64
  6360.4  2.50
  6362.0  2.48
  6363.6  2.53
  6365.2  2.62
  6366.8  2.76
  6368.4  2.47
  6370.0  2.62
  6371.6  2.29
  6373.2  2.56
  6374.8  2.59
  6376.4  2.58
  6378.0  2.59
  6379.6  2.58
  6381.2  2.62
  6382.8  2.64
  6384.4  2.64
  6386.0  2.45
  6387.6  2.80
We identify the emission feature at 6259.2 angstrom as C III]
